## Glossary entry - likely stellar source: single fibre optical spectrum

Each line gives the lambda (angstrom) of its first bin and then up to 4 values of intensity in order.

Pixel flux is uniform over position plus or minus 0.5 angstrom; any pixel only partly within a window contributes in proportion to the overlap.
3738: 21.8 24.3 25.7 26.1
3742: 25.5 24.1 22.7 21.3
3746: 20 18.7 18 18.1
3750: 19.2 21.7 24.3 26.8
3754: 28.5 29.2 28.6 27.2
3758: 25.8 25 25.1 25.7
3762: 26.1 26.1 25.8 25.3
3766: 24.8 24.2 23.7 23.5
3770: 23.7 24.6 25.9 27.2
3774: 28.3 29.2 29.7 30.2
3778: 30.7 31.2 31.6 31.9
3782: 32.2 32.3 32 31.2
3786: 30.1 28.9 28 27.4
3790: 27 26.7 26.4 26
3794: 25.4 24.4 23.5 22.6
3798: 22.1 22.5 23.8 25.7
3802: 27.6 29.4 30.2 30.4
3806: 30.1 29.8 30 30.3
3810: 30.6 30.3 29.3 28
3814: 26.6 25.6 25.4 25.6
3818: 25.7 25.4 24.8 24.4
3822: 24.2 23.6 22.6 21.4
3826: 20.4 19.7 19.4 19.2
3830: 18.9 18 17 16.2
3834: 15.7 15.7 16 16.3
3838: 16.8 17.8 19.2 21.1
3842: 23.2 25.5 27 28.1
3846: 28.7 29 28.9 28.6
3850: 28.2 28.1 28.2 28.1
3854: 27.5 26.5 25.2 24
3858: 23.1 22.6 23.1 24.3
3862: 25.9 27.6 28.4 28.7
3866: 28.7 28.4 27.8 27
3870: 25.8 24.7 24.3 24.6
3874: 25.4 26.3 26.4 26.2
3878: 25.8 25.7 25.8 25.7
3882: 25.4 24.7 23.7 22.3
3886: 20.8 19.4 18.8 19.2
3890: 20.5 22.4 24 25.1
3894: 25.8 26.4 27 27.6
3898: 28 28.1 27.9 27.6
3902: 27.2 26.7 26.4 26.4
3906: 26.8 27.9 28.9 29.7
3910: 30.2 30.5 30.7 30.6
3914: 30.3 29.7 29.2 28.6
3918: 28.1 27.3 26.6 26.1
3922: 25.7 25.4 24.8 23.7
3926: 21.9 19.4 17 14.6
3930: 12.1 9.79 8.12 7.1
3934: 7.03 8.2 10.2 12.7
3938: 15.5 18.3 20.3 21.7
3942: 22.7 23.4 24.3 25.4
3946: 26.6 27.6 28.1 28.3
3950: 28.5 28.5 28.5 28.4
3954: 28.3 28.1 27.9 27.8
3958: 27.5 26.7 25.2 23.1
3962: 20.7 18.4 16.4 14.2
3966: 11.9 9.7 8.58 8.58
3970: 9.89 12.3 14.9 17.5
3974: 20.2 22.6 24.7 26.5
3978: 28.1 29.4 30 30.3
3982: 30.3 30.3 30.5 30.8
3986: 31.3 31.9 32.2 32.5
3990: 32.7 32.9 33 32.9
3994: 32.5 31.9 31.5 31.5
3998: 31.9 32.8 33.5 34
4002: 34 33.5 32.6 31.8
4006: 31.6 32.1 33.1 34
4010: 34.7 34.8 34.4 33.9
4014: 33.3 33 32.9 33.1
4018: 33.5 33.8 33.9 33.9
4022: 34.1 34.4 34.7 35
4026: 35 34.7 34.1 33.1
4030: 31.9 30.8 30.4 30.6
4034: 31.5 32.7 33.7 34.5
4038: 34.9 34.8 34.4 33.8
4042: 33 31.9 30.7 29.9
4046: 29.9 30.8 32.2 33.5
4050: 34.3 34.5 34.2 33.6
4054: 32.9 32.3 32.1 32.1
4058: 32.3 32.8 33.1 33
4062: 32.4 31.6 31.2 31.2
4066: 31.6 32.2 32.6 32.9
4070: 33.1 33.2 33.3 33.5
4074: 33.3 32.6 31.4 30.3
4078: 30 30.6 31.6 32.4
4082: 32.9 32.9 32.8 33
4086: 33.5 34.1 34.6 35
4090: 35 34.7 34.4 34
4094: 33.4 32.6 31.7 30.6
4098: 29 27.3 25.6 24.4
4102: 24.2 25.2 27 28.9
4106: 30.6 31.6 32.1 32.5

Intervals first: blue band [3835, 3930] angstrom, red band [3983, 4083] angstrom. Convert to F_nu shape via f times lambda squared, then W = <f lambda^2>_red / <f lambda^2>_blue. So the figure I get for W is 1.40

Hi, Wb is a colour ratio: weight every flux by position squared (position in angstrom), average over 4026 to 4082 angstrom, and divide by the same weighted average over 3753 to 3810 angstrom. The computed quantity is 1.4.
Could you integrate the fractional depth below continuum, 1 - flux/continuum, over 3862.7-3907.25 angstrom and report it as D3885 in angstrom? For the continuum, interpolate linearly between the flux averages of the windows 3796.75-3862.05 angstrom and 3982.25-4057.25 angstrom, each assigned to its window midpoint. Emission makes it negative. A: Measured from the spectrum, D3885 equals 2.2 angstrom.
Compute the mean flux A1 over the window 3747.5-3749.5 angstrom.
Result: 18.1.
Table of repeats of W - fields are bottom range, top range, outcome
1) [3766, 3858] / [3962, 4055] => 1.30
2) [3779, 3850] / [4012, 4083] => 1.47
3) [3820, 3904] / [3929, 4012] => 1.09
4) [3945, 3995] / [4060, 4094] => 1.37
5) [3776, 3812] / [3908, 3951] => 0.85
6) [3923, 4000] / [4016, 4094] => 1.48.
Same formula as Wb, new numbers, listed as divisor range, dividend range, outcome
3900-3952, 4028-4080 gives 1.49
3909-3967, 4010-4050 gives 1.54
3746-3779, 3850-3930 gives 1.08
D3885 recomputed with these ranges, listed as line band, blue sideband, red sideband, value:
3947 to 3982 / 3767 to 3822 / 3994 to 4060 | 10.0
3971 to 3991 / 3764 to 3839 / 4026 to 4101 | 1.8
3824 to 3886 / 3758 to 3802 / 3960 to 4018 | 7.4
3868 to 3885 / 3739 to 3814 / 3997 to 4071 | 2.1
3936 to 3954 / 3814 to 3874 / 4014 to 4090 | 2.9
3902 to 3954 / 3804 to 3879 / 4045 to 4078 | 8.3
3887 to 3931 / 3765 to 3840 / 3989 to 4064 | 5.5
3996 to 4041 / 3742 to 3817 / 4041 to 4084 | -2.7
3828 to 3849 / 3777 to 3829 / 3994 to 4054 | 5.2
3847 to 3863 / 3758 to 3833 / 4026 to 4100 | 0.7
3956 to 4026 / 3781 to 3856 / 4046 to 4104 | 3.5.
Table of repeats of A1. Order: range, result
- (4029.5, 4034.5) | 31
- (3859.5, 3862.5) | 24.4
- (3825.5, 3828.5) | 19.8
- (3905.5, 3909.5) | 28.3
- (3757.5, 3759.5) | 25.4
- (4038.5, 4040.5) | 34.6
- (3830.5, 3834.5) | 16.7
